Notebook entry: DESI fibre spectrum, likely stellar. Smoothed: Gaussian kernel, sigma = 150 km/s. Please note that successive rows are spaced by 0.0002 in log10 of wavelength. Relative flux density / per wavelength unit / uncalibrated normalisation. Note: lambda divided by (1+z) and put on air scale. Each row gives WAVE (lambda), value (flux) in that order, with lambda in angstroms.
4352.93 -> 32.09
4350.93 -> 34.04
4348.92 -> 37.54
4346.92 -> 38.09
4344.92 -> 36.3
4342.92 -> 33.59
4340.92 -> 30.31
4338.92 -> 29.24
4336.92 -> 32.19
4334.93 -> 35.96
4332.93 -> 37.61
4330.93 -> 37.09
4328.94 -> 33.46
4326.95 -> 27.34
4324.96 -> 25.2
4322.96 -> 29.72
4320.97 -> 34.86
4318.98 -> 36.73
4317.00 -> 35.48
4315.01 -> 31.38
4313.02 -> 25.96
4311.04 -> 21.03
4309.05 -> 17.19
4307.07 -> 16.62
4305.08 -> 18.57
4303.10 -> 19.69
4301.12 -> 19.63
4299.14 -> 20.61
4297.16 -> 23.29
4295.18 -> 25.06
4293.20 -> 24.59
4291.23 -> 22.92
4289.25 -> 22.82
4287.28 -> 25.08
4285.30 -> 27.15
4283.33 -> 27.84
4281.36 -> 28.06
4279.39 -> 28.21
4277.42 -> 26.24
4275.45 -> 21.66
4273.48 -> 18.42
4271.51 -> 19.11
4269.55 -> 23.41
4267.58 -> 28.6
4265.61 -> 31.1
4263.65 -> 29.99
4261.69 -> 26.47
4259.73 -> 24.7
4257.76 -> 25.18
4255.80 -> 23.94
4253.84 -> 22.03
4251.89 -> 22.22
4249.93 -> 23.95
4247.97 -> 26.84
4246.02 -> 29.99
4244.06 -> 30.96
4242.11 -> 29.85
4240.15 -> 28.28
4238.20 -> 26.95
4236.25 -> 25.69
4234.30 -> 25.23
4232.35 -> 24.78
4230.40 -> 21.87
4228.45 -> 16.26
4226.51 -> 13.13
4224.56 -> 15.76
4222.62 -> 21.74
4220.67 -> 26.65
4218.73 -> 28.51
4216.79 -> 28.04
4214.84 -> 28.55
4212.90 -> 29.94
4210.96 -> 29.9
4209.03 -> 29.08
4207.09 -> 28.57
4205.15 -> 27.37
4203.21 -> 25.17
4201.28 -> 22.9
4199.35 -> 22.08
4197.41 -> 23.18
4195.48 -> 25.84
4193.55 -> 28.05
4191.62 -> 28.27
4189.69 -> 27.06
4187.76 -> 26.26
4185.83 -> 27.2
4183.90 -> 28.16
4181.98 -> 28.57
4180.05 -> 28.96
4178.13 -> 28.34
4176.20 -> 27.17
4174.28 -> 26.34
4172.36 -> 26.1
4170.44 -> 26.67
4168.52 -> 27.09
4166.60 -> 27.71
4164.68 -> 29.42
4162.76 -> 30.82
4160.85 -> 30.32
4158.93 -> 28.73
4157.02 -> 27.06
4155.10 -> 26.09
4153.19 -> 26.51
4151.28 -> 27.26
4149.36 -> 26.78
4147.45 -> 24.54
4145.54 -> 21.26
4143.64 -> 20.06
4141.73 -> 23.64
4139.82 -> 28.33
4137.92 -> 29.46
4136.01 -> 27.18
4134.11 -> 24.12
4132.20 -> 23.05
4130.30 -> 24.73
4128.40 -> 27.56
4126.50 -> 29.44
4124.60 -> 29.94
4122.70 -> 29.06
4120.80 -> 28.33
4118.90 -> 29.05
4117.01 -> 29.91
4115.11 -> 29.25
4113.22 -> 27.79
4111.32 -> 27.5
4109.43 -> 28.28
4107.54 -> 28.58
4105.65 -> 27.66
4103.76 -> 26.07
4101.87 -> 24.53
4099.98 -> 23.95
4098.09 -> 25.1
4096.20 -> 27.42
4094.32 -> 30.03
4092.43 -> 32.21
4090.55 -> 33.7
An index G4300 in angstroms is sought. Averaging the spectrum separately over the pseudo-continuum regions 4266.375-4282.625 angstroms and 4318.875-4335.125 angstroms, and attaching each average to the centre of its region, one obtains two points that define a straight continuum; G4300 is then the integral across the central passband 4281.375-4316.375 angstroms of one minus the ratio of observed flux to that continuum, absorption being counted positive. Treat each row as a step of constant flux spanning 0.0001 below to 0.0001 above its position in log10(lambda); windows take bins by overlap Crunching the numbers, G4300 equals 6.1 angstroms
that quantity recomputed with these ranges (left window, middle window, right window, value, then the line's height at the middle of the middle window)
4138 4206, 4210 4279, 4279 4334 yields 3.9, 26.6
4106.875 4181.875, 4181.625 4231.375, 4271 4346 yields 3.5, 27.2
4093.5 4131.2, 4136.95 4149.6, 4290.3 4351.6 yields 1.4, 27.9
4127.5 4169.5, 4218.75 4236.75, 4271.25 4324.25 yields 2.9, 25.6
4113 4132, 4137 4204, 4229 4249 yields 2.6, 27.7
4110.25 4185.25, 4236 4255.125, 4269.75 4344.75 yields 0.2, 27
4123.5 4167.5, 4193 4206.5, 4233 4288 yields 0.7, 26.4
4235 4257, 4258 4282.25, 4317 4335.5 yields 2.5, 28.4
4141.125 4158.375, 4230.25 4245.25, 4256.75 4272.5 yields -0.7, 25.8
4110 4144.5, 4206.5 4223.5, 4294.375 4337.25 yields -0.4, 27.3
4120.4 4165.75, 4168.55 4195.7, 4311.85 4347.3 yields 0.6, 28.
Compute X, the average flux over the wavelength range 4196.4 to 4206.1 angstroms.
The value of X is 24.1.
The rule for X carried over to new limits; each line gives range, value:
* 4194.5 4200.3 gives 23.7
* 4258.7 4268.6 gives 28.1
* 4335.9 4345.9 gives 32.3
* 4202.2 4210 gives 27.5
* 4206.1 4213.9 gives 29.4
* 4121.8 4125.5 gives 29.5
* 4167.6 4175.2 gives 26.6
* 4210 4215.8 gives 29.5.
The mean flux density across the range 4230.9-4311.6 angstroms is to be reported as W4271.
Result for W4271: 24.5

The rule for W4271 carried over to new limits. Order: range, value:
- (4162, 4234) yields 26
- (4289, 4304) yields 22.3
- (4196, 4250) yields 25.4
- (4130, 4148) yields 24.6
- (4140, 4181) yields 26.7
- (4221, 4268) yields 24.8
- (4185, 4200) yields 26.1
